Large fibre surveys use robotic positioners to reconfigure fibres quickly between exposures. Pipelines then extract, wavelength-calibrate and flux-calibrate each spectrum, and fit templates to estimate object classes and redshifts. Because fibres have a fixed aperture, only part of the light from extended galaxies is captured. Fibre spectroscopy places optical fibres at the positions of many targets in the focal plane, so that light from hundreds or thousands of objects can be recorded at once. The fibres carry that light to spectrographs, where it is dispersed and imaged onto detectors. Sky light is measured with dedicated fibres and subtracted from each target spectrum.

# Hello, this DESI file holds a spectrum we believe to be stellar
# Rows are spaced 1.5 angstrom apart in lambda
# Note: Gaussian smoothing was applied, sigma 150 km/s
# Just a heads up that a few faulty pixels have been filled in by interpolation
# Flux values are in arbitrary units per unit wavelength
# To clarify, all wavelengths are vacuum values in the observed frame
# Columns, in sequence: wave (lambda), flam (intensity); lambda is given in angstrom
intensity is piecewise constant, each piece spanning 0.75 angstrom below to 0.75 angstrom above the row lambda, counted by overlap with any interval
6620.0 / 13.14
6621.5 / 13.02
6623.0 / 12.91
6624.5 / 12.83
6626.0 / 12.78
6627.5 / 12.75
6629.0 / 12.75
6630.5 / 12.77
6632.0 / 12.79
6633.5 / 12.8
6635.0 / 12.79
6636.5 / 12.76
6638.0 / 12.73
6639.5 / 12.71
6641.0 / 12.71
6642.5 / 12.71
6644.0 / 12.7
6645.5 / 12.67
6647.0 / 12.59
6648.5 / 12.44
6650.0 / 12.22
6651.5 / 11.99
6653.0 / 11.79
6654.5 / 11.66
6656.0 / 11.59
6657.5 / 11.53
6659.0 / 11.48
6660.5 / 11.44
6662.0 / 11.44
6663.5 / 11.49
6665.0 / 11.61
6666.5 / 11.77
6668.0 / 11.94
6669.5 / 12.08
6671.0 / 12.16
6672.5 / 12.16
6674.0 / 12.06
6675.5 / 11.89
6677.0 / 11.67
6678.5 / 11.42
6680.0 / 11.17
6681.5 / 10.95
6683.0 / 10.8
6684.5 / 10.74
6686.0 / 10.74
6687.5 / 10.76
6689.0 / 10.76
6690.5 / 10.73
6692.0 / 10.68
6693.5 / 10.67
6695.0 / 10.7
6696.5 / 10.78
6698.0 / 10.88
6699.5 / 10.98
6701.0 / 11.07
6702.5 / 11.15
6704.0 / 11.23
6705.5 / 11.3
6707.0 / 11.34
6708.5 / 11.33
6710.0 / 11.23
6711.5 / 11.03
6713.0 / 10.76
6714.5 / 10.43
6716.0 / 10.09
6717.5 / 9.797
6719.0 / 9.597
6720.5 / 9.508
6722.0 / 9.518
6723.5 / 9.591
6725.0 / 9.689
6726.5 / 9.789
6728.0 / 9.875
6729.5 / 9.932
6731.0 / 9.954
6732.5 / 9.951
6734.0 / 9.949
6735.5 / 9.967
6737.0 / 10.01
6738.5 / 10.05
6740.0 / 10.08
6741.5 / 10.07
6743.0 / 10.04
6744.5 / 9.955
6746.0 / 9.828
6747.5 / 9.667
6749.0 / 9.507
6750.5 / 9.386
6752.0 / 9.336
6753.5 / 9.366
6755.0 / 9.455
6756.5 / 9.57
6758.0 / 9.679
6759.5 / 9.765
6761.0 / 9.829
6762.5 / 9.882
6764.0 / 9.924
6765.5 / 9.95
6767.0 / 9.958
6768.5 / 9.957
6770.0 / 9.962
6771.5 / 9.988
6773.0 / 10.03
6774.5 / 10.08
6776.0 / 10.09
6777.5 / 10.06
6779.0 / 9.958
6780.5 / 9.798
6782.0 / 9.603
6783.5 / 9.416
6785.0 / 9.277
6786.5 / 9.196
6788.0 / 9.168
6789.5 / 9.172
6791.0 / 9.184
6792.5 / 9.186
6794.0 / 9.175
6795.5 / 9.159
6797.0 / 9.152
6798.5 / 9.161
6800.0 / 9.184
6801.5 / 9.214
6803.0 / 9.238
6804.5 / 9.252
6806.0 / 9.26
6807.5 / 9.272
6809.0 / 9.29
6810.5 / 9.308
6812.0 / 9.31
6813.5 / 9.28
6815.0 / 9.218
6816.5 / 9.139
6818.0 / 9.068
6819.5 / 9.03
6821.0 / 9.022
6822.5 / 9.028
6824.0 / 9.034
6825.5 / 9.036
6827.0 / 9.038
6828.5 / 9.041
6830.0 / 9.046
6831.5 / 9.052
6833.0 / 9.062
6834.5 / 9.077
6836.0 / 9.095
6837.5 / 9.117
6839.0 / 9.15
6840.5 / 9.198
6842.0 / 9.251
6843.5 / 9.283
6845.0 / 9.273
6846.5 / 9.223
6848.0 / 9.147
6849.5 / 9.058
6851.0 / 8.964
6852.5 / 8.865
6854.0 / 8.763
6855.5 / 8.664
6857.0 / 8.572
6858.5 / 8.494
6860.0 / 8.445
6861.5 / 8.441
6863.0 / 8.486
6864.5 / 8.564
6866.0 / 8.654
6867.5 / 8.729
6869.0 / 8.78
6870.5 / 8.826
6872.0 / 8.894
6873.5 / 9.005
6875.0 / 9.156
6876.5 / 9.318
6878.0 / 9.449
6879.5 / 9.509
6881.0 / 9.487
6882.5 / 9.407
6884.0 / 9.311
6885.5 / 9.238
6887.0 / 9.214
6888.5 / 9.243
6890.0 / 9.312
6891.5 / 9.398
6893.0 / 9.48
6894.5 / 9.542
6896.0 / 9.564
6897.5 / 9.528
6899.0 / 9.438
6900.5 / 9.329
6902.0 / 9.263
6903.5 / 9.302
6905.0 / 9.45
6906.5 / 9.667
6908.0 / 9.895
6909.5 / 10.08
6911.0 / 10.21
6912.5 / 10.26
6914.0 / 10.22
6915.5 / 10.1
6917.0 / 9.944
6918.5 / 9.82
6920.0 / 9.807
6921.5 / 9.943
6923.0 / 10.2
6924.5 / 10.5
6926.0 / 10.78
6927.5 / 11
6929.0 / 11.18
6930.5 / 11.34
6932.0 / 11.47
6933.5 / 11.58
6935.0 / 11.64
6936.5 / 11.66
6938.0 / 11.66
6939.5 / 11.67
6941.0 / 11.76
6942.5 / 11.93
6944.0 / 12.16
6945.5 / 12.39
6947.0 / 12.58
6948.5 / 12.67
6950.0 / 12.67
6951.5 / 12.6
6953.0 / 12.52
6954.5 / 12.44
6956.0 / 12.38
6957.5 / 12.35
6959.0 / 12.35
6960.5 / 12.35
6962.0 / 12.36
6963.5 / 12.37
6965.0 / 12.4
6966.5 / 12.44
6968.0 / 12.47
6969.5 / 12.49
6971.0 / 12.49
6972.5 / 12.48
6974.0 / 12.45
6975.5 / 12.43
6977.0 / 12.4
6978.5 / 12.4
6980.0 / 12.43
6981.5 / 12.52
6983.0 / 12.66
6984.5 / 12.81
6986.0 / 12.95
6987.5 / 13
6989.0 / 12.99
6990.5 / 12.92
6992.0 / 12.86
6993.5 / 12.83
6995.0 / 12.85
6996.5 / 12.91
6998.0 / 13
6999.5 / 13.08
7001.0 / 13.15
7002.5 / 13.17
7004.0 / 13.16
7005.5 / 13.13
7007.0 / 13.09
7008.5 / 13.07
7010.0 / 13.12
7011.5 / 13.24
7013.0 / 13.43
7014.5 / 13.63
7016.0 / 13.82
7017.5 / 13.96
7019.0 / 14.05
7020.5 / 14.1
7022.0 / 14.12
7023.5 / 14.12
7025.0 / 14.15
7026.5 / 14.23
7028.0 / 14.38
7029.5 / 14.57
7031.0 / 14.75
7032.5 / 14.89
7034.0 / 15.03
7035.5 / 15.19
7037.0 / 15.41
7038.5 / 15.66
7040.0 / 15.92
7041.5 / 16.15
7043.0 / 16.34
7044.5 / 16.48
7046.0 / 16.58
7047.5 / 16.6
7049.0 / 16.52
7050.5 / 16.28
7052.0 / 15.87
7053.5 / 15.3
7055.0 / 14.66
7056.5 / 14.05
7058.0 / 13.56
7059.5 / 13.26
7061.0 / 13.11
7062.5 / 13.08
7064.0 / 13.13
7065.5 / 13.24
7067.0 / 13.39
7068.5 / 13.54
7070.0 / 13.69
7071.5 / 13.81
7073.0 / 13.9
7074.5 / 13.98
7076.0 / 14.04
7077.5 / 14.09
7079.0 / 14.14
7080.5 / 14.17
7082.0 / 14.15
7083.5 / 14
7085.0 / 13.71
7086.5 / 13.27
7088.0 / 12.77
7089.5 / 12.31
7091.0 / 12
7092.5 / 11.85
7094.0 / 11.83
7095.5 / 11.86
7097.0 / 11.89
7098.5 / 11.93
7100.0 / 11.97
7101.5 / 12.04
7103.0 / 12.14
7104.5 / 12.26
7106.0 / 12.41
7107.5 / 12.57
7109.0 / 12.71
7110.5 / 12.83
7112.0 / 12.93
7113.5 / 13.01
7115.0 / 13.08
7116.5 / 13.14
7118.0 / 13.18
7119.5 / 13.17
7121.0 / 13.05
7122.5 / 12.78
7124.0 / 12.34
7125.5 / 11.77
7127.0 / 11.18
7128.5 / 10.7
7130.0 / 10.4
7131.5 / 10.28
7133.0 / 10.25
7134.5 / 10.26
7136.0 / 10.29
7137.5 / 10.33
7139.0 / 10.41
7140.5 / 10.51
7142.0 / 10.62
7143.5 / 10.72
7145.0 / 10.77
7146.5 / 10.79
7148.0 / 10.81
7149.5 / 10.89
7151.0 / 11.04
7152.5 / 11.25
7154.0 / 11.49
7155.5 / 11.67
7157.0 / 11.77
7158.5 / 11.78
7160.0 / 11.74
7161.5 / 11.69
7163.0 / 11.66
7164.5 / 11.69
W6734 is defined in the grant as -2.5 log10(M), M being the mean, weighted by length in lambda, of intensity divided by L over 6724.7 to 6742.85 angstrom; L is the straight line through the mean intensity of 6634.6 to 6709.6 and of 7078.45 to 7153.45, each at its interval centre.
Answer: 0.17 mag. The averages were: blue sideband 11.6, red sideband 12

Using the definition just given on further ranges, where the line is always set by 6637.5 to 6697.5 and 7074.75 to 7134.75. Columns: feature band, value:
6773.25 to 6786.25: 0.211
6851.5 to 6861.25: 0.359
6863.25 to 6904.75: 0.293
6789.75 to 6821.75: 0.281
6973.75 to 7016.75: -0.058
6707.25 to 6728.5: 0.154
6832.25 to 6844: 0.292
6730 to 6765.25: 0.202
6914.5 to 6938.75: 0.129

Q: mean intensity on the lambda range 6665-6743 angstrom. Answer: 10.7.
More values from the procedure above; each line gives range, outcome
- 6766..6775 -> 9.99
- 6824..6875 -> 8.92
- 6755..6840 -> 9.4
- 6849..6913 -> 9.19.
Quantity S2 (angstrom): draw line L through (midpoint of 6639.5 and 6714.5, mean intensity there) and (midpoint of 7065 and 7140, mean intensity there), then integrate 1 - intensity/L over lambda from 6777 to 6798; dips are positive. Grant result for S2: 4.2 angstrom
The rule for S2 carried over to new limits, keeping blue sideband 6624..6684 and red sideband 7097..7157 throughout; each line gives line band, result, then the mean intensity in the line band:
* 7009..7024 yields -2.5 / 13.7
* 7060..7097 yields -5.0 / 13.3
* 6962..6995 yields -2.3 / 12.6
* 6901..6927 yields 4.1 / 9.97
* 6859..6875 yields 4.3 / 8.7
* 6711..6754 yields 7.7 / 9.88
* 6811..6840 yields 6.9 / 9.1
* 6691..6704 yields 1.3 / 10.9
